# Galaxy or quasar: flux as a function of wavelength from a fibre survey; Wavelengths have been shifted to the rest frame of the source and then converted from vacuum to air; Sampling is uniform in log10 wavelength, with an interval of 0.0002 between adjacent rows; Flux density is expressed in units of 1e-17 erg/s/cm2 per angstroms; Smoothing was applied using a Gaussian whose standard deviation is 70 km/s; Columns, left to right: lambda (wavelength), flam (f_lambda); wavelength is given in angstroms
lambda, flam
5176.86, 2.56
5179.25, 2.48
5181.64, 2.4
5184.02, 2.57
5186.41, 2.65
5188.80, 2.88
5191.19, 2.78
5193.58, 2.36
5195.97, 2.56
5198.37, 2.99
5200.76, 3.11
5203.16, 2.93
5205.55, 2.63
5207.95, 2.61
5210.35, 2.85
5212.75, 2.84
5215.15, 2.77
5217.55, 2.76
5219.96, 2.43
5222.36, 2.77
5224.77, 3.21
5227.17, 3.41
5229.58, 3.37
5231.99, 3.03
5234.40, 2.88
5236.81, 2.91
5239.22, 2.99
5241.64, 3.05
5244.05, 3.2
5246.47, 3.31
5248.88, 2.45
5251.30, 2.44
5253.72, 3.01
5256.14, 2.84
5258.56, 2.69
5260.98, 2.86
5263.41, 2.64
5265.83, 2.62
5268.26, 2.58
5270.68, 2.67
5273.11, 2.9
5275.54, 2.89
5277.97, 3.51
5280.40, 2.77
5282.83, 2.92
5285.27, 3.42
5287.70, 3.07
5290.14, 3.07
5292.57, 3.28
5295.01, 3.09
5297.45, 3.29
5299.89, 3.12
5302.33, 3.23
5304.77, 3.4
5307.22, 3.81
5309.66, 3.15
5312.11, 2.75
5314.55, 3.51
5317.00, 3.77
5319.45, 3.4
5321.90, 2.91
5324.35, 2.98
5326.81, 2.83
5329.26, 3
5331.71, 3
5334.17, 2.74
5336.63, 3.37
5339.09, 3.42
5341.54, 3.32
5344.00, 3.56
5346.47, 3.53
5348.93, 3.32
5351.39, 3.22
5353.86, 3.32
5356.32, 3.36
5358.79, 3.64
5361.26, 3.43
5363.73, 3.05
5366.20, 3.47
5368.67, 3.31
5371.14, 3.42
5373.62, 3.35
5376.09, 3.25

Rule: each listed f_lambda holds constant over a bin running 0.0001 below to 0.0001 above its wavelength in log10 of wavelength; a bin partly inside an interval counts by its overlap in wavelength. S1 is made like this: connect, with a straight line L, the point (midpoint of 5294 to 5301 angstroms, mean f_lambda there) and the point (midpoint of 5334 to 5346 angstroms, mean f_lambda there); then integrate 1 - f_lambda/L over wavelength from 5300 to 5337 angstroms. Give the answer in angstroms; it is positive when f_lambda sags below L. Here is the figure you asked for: 0.8 angstroms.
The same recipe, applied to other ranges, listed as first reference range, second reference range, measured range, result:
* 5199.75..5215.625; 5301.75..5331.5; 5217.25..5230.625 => -0.57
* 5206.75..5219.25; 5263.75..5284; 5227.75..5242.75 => -1.43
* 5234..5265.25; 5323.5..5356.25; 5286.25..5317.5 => -2.03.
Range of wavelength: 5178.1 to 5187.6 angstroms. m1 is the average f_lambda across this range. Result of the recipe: 2.53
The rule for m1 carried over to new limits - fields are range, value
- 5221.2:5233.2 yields 3.16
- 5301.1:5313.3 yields 3.27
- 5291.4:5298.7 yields 3.22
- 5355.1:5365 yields 3.37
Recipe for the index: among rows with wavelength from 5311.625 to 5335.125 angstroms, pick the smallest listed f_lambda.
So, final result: 2.74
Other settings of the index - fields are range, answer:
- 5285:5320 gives 2.75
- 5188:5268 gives 2.36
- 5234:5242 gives 2.88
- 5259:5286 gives 2.58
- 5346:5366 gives 3.05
